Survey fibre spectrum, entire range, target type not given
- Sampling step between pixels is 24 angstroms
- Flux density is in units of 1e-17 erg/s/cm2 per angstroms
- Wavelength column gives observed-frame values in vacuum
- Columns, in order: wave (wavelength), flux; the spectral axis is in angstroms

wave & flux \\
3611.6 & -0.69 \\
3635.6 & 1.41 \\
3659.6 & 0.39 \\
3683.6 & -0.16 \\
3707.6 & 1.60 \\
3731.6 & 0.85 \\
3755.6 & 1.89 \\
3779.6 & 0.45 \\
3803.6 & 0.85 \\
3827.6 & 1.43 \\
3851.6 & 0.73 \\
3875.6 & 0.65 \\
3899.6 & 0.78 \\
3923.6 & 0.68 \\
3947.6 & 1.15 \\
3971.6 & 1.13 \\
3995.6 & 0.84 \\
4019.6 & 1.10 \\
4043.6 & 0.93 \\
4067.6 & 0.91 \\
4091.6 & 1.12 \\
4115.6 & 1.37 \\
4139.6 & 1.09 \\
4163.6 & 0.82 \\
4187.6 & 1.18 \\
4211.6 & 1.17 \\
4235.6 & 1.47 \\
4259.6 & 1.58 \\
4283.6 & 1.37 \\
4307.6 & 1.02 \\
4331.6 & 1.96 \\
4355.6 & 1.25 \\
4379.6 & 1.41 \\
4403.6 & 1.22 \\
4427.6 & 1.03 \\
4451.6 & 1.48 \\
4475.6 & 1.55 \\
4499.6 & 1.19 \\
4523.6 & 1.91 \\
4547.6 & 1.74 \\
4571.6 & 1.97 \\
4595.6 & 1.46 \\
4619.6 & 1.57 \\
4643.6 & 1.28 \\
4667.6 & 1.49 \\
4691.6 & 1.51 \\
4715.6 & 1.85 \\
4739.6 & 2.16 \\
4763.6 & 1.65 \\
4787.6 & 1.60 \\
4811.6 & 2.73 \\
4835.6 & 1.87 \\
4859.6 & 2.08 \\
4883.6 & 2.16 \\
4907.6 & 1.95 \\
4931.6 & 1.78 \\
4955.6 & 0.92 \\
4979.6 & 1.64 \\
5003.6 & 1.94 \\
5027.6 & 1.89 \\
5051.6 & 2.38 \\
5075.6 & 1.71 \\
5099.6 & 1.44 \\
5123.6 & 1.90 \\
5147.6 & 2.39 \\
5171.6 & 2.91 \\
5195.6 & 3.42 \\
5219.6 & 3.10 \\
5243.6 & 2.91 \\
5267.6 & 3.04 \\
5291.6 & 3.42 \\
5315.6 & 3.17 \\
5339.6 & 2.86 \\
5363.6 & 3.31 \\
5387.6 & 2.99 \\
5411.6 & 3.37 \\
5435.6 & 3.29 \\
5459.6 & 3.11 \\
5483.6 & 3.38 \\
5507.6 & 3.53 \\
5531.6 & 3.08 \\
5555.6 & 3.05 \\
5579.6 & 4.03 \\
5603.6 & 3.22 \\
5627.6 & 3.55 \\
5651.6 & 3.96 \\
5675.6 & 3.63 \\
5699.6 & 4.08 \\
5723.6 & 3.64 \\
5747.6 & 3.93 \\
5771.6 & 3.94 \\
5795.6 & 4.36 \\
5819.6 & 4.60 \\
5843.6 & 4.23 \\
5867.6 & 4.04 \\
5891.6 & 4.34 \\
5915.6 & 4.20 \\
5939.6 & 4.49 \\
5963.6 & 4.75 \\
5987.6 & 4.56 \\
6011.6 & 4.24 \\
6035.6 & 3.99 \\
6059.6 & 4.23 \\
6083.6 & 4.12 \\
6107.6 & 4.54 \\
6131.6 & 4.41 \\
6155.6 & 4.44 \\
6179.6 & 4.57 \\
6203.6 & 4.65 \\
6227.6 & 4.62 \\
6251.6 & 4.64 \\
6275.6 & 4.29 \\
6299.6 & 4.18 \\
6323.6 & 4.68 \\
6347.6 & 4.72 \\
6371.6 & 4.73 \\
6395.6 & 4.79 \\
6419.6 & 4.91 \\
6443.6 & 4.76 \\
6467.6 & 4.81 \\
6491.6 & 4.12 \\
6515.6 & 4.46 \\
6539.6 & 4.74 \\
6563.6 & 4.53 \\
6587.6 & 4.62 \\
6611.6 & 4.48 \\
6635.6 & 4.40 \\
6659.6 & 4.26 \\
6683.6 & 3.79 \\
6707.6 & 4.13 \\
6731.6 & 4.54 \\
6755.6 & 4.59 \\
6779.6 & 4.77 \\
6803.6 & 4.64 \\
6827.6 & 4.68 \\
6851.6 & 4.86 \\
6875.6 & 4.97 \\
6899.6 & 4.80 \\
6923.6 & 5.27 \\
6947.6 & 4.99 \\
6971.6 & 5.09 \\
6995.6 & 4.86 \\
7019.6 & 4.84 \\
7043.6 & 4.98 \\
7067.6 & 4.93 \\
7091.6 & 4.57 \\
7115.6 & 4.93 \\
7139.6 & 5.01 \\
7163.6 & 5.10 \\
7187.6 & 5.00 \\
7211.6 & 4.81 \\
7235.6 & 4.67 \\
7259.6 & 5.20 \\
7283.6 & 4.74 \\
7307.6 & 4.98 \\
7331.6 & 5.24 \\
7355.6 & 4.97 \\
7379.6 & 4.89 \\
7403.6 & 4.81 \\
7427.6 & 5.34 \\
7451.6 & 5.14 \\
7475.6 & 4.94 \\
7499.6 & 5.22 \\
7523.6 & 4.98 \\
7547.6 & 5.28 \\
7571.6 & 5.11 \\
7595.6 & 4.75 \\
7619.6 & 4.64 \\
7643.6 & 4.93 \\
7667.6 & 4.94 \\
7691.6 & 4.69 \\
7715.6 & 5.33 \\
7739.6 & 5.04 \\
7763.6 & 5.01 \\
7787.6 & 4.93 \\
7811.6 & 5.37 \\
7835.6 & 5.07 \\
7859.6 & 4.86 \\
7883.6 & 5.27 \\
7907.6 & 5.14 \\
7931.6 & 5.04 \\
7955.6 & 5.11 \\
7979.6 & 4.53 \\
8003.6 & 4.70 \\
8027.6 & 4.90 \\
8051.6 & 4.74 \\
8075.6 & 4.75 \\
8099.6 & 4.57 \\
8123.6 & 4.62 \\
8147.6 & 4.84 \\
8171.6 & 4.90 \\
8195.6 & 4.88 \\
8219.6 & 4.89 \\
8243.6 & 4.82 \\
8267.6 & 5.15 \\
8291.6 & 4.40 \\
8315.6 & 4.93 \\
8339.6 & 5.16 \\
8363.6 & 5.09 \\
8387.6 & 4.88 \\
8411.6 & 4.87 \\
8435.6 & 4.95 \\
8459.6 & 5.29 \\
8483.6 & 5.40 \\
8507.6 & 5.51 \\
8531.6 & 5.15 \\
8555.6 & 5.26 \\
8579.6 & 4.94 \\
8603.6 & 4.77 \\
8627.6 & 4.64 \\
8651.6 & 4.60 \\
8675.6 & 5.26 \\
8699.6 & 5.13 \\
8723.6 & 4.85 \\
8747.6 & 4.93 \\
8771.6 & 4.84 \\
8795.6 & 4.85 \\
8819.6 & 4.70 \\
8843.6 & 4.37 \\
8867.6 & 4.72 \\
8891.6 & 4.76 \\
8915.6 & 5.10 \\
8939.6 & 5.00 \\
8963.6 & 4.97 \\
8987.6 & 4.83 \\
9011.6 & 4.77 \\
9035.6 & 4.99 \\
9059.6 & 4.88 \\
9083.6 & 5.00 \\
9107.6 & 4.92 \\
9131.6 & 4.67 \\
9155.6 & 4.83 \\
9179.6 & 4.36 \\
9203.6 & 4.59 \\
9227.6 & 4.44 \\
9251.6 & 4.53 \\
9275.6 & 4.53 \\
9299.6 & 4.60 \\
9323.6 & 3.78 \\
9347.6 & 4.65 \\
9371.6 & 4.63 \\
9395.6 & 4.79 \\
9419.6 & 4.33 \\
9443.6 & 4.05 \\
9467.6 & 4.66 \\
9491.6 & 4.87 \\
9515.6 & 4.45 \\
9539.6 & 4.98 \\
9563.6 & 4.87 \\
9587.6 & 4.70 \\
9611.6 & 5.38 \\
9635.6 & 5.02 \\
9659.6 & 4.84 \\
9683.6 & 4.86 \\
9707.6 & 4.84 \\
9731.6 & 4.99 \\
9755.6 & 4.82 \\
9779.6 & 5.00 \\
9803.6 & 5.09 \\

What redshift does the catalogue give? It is 0.29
